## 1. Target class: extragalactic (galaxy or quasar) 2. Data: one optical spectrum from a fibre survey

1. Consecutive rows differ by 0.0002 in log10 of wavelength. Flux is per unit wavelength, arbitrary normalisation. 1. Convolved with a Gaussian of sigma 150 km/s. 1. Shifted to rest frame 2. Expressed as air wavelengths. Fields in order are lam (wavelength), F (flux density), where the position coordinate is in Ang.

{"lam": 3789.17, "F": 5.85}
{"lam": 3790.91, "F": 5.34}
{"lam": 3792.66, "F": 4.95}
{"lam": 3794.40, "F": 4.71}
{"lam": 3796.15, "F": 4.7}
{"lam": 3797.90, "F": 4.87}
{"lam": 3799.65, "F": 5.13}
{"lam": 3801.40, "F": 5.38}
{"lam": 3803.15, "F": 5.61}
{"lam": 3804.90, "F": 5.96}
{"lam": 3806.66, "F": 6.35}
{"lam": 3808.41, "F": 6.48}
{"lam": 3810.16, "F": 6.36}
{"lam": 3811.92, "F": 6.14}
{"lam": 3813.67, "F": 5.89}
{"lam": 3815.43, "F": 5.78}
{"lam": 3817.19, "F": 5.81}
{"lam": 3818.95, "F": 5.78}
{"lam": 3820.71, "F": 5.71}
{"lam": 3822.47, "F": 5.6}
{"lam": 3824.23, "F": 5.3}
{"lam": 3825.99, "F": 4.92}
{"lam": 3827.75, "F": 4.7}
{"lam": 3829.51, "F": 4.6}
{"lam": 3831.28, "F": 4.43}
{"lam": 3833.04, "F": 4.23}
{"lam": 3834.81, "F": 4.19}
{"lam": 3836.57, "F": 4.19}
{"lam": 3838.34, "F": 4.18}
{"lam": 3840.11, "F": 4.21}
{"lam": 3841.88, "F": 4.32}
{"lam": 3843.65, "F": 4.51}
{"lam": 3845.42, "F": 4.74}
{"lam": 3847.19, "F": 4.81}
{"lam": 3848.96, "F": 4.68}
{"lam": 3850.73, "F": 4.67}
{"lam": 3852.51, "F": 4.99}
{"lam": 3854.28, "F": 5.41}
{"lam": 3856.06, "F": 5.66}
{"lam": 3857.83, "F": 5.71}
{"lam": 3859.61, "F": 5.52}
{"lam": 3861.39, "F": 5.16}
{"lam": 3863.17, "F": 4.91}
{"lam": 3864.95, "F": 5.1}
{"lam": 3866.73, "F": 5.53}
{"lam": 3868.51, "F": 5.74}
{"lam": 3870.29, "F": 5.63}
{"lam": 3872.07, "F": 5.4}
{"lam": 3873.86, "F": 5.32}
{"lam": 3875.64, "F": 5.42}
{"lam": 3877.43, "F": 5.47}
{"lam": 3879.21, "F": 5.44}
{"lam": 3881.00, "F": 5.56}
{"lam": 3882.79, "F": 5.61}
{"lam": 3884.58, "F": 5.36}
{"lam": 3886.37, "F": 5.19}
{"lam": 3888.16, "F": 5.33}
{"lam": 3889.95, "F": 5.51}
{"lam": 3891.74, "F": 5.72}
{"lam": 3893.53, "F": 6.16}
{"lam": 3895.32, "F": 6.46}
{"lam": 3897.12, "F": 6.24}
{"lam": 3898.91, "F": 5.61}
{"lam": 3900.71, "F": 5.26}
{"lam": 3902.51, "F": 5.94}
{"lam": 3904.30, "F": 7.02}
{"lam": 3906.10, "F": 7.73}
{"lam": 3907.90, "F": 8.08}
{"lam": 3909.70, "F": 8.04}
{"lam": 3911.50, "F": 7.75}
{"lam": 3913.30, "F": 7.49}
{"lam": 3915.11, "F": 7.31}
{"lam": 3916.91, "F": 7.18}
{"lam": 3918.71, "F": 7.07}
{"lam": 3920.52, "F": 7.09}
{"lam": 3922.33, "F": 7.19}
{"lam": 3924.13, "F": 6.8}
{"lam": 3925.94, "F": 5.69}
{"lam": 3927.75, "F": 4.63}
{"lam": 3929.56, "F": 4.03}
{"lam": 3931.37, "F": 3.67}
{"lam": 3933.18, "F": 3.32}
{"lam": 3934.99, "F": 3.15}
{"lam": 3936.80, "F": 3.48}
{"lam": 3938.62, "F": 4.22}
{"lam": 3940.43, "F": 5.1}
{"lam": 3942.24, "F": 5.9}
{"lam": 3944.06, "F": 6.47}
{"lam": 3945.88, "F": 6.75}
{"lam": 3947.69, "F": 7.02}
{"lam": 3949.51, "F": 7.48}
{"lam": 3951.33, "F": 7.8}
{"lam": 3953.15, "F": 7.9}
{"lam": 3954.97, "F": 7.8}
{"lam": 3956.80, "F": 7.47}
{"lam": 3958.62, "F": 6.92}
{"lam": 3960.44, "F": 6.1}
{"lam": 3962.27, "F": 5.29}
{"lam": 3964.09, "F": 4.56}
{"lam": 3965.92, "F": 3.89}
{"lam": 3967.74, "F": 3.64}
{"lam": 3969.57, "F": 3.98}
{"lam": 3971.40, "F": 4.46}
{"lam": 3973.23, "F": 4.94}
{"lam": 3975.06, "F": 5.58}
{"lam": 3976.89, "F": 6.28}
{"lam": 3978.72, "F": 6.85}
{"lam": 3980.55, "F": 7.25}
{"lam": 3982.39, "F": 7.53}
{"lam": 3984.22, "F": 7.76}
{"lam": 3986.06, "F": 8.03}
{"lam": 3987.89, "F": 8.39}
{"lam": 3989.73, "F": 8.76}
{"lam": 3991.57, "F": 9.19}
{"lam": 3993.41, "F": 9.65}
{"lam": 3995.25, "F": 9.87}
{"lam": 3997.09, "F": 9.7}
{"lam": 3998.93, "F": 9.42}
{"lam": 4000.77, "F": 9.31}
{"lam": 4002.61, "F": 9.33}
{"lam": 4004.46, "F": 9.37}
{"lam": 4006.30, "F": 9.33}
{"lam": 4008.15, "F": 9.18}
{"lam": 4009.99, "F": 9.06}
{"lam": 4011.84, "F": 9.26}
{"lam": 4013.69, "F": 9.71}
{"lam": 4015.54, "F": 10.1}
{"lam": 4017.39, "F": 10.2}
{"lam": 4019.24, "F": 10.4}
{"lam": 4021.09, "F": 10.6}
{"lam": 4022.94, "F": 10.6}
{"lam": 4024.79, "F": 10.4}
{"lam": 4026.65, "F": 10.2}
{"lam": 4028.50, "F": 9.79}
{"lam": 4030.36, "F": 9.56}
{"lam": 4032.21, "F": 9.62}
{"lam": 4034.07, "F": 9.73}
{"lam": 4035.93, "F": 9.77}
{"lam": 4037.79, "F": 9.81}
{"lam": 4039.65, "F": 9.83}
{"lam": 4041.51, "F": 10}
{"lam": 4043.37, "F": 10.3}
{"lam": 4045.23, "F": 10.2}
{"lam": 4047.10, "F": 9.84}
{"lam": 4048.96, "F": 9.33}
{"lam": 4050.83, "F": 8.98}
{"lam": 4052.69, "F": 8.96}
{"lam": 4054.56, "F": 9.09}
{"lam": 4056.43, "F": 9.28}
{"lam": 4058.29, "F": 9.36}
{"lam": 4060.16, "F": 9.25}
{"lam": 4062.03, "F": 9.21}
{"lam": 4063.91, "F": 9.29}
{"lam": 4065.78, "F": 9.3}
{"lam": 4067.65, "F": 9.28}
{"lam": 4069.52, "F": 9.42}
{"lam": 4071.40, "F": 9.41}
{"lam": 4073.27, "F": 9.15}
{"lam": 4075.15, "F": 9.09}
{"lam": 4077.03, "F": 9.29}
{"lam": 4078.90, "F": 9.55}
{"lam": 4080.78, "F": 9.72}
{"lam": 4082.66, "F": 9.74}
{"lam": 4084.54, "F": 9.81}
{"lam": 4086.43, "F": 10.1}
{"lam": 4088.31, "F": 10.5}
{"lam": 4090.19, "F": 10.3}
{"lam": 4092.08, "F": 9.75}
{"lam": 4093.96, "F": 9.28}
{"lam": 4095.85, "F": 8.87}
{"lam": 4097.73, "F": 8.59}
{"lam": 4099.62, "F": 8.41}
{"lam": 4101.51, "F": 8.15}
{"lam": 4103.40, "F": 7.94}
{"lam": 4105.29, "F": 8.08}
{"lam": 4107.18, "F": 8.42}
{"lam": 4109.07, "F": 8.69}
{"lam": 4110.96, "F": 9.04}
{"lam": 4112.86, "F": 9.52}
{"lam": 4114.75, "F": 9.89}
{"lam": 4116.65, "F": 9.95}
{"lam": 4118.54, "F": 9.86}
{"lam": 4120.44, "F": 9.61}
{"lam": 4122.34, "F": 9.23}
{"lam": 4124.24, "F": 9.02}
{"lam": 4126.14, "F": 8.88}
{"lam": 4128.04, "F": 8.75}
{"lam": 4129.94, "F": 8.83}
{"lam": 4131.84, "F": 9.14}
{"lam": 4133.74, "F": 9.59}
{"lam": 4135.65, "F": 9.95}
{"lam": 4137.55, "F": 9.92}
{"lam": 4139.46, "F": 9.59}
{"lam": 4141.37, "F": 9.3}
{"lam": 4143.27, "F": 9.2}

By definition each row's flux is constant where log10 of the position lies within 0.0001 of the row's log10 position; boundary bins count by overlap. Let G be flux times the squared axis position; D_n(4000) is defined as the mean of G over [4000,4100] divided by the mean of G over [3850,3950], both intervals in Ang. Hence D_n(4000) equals 1.78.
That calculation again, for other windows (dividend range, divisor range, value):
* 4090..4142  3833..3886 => 2.05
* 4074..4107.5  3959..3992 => 1.57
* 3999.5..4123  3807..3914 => 1.89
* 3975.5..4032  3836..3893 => 1.90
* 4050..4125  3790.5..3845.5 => 2.06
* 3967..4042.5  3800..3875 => 1.82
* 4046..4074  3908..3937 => 1.66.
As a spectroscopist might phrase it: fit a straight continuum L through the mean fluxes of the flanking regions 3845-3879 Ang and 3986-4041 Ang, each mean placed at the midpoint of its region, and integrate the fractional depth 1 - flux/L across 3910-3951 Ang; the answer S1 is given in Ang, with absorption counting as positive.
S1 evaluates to 7.3 Ang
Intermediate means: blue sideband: 5.27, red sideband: 9.64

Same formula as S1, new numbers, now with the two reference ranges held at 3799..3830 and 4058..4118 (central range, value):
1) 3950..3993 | 6.39 Ang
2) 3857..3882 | 3.75 Ang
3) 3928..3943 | 6.50 Ang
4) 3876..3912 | 3.06 Ang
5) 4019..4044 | -4.45 Ang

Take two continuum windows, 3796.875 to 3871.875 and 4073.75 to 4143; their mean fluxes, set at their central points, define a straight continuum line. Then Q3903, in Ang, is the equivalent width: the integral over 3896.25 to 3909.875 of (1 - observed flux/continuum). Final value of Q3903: -0.9 Ang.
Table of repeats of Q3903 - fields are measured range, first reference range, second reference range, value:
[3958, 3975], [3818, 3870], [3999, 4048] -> 7.0 Ang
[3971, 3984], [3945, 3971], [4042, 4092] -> 0.9 Ang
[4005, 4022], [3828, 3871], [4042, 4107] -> -3.4 Ang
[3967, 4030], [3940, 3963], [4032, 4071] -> -2.7 Ang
